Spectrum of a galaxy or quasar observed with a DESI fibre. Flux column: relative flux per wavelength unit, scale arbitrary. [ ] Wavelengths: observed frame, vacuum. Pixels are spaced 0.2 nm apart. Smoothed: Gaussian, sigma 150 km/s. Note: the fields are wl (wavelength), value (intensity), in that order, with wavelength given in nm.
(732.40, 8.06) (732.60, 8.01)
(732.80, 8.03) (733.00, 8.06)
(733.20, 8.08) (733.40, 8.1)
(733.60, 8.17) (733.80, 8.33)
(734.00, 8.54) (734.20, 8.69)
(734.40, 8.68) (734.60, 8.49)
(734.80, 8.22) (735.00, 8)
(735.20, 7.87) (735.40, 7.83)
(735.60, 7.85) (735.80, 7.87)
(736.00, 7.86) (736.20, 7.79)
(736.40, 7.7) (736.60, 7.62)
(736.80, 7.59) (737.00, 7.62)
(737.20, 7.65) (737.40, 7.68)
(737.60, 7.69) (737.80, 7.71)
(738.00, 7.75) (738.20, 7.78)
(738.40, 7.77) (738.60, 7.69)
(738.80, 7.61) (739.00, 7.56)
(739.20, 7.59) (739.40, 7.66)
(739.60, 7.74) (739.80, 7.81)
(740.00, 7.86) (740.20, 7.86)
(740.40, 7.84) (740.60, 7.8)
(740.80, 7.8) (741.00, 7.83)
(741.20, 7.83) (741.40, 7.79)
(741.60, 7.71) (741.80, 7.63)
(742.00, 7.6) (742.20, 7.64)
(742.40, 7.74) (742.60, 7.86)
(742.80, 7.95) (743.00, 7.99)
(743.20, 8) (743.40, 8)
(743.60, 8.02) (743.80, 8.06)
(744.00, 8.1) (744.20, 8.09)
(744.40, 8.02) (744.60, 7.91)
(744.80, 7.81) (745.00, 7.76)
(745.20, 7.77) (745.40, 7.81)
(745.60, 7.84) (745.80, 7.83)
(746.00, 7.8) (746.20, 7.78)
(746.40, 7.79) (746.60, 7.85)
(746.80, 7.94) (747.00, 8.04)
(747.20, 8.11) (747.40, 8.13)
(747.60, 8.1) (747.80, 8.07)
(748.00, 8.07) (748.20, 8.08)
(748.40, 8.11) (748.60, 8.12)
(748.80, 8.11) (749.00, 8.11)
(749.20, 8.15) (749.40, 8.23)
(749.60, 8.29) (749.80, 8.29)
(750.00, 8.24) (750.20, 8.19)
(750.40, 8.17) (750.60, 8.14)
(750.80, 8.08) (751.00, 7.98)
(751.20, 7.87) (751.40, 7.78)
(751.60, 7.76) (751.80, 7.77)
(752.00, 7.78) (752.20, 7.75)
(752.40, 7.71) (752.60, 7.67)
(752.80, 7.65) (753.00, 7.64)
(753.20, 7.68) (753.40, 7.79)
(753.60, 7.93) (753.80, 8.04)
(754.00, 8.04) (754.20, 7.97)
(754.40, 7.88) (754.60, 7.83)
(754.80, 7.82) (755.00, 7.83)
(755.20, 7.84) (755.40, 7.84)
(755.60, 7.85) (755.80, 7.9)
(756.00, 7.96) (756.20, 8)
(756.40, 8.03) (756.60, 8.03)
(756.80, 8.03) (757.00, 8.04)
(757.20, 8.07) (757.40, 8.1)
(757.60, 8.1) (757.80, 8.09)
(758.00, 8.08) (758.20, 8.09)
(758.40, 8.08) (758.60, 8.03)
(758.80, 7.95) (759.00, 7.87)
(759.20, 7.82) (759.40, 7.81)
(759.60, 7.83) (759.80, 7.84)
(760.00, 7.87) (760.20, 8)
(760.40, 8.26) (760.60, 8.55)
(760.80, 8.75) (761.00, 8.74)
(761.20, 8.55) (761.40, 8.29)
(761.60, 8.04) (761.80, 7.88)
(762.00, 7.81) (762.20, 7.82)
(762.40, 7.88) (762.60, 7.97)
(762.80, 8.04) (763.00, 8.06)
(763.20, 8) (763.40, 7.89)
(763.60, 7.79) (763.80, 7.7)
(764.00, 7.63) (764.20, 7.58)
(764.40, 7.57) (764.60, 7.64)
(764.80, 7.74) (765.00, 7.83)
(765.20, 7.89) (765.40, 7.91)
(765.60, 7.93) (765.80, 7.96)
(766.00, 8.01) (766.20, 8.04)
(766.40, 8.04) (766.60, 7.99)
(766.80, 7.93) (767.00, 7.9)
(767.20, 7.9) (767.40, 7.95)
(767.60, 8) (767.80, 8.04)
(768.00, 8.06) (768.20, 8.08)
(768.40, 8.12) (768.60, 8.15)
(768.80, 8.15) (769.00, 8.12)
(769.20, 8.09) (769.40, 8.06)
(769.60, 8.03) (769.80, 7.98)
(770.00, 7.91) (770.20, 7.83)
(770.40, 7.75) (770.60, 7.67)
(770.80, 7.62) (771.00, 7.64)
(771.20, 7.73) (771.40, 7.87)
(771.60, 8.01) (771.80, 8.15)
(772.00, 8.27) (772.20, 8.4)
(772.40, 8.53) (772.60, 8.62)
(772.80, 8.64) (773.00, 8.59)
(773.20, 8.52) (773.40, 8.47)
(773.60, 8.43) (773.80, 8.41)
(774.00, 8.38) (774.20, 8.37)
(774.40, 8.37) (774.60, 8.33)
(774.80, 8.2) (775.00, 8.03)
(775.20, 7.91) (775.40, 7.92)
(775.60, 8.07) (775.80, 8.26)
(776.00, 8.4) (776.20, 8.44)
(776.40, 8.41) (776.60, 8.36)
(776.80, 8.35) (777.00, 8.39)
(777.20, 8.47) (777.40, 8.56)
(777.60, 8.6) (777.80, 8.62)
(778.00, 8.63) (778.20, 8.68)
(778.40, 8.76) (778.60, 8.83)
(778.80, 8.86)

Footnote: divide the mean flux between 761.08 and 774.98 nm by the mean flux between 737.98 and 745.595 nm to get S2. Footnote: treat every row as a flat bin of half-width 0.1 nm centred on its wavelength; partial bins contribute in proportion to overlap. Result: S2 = 1.03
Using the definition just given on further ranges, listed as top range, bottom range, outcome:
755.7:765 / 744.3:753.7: 1.01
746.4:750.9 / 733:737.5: 1.01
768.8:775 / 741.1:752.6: 1.03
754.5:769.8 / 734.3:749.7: 1.01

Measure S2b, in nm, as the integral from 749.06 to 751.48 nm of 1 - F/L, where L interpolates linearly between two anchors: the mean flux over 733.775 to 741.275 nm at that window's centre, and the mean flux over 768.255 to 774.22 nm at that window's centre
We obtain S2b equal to -0.05 nm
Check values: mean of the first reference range 7.87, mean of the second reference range 8.15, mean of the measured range 8.12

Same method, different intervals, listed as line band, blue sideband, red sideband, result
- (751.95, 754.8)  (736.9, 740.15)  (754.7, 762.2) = 0.05 nm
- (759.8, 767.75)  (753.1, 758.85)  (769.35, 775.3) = 0.07 nm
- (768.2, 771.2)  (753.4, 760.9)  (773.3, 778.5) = 0.12 nm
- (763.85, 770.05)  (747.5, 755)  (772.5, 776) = 0.21 nm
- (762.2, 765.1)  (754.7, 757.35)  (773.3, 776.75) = 0.10 nm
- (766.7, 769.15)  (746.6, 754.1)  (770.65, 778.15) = 0.05 nm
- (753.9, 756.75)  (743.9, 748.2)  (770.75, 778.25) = 0.05 nm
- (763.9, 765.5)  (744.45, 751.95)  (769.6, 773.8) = 0.07 nm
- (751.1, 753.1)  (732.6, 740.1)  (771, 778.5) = 0.09 nm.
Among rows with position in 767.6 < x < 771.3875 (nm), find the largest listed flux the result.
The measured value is 8.15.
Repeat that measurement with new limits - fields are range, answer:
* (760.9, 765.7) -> 8.74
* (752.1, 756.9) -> 8.04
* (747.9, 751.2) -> 8.29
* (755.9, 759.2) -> 8.1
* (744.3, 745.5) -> 8.02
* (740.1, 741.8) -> 7.86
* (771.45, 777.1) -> 8.64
